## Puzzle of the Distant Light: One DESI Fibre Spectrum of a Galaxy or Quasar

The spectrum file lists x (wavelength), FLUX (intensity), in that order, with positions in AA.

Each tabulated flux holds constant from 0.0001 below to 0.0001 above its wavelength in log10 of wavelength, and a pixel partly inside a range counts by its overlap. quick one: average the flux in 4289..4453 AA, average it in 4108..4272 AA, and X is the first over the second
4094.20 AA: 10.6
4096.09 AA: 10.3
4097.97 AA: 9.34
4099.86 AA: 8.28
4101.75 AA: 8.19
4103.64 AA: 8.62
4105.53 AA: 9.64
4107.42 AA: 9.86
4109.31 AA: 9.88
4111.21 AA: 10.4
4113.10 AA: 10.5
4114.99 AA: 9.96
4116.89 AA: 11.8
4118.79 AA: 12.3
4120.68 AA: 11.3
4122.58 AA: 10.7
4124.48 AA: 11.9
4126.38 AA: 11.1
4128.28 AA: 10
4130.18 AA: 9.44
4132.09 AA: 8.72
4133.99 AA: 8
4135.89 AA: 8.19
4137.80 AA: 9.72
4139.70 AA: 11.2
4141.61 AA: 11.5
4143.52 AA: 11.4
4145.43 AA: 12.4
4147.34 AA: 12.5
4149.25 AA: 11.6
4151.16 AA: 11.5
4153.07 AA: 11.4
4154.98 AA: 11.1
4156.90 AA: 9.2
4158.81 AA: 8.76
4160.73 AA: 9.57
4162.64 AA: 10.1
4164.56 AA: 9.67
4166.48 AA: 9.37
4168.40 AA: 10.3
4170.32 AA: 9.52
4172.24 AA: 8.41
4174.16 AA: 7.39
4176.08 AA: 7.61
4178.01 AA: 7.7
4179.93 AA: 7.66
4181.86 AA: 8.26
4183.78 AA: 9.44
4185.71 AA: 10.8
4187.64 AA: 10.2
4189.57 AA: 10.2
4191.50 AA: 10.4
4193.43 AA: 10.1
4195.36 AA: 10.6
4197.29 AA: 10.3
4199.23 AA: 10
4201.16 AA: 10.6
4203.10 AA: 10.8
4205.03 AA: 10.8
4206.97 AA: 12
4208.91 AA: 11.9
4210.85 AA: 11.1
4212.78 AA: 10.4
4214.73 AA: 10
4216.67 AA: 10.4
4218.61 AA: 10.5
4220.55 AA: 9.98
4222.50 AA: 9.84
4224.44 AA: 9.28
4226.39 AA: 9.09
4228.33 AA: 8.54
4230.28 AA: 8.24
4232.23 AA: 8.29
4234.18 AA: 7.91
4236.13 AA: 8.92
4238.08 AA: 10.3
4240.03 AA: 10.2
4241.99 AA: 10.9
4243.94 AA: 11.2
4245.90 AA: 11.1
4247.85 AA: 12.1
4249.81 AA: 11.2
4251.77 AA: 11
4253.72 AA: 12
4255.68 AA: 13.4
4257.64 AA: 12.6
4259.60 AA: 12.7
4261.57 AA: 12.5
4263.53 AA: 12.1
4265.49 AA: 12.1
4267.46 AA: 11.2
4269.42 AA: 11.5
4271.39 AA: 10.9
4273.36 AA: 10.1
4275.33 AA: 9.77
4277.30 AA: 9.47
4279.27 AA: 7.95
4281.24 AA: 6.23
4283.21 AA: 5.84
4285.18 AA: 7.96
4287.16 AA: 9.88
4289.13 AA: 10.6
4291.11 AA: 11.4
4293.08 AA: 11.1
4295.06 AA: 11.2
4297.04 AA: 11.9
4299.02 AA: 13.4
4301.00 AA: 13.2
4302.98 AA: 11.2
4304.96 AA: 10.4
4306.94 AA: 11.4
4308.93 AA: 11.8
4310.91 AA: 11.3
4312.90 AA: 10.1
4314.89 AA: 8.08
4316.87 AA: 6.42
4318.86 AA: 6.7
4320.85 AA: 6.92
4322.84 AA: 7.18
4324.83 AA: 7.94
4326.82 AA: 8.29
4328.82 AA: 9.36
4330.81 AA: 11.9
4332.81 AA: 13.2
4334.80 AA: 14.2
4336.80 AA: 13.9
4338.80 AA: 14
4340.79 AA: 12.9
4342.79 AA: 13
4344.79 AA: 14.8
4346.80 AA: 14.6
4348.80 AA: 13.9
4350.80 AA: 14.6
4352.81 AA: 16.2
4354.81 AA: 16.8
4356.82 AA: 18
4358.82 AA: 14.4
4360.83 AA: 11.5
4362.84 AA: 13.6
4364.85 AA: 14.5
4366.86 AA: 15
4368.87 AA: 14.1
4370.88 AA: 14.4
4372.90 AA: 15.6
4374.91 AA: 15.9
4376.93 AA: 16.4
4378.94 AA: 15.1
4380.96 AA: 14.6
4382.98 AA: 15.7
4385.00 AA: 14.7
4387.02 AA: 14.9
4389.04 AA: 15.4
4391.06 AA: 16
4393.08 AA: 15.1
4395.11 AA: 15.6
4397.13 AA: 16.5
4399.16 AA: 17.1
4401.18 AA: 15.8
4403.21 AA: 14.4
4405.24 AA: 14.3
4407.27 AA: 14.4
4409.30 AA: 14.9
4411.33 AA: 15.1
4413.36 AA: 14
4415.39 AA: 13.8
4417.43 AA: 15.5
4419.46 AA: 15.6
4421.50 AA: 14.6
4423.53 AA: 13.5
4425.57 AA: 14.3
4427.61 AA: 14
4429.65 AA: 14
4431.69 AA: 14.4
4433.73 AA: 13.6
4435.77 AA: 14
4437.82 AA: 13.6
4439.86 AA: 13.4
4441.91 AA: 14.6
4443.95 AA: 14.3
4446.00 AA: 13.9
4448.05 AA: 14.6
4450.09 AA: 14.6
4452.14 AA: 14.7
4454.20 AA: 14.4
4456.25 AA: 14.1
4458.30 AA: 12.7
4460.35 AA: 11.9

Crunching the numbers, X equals 1.30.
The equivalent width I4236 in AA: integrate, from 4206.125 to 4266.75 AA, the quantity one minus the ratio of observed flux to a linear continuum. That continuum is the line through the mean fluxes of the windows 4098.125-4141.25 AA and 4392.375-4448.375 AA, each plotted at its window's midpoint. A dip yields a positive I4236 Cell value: 5.59 AA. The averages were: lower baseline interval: 9.99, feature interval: 10.7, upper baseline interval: 14.6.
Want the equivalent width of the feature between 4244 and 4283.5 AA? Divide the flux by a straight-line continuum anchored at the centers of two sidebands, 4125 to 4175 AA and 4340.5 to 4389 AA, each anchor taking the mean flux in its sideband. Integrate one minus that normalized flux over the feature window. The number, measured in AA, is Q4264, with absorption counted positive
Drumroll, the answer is 5.3 AA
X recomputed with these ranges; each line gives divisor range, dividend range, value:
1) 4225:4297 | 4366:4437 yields 1.44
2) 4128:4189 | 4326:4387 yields 1.45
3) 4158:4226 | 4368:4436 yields 1.52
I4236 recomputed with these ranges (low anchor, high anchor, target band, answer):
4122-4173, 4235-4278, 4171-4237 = 7.0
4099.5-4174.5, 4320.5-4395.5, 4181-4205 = 2.0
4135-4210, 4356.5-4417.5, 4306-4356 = 7.9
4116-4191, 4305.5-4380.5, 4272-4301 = 4.9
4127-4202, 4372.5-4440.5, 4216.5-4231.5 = 2.3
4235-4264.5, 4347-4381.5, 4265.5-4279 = 1.9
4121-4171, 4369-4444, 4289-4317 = 4.3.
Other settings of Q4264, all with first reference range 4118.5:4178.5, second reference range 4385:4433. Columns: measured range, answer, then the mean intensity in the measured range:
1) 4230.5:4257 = 2.8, 10.6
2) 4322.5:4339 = 2.9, 11.1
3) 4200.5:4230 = 2.7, 10.3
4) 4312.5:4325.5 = 5.6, 7.5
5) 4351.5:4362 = -1.0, 15.3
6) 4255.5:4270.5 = 0.0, 12.2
